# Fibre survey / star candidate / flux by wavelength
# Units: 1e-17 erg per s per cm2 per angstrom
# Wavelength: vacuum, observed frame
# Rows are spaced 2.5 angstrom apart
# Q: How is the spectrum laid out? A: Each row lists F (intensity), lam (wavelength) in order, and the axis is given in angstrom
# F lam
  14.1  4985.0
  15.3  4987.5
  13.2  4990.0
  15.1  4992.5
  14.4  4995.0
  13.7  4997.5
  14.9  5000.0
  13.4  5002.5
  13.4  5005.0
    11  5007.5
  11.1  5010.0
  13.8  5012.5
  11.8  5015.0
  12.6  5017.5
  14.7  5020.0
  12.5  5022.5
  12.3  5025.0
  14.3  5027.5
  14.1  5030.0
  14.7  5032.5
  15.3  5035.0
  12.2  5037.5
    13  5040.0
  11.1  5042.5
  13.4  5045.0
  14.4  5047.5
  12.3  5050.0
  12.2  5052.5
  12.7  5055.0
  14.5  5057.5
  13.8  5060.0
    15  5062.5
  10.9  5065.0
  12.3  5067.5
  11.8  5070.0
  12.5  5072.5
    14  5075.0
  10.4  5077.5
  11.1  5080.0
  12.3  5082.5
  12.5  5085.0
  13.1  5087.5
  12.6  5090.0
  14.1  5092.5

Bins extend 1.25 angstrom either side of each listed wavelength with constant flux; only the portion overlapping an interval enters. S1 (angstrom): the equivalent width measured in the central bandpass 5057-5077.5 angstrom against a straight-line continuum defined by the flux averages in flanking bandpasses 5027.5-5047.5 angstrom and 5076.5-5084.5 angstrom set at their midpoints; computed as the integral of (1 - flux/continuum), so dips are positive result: -1.4 angstrom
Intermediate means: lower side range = 13.5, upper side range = 11.4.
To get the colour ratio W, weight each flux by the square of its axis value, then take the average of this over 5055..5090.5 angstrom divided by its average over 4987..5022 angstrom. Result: 0.97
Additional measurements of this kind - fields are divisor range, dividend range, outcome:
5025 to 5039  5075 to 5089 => 0.88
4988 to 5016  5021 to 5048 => 1.02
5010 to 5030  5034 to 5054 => 1.00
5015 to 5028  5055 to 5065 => 1.07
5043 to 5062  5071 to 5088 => 0.93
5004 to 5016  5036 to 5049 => 1.07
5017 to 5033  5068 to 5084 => 0.90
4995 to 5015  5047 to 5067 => 1.03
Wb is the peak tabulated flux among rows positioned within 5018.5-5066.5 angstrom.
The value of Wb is 15.3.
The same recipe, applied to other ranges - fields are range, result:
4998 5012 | 14.9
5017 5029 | 14.7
